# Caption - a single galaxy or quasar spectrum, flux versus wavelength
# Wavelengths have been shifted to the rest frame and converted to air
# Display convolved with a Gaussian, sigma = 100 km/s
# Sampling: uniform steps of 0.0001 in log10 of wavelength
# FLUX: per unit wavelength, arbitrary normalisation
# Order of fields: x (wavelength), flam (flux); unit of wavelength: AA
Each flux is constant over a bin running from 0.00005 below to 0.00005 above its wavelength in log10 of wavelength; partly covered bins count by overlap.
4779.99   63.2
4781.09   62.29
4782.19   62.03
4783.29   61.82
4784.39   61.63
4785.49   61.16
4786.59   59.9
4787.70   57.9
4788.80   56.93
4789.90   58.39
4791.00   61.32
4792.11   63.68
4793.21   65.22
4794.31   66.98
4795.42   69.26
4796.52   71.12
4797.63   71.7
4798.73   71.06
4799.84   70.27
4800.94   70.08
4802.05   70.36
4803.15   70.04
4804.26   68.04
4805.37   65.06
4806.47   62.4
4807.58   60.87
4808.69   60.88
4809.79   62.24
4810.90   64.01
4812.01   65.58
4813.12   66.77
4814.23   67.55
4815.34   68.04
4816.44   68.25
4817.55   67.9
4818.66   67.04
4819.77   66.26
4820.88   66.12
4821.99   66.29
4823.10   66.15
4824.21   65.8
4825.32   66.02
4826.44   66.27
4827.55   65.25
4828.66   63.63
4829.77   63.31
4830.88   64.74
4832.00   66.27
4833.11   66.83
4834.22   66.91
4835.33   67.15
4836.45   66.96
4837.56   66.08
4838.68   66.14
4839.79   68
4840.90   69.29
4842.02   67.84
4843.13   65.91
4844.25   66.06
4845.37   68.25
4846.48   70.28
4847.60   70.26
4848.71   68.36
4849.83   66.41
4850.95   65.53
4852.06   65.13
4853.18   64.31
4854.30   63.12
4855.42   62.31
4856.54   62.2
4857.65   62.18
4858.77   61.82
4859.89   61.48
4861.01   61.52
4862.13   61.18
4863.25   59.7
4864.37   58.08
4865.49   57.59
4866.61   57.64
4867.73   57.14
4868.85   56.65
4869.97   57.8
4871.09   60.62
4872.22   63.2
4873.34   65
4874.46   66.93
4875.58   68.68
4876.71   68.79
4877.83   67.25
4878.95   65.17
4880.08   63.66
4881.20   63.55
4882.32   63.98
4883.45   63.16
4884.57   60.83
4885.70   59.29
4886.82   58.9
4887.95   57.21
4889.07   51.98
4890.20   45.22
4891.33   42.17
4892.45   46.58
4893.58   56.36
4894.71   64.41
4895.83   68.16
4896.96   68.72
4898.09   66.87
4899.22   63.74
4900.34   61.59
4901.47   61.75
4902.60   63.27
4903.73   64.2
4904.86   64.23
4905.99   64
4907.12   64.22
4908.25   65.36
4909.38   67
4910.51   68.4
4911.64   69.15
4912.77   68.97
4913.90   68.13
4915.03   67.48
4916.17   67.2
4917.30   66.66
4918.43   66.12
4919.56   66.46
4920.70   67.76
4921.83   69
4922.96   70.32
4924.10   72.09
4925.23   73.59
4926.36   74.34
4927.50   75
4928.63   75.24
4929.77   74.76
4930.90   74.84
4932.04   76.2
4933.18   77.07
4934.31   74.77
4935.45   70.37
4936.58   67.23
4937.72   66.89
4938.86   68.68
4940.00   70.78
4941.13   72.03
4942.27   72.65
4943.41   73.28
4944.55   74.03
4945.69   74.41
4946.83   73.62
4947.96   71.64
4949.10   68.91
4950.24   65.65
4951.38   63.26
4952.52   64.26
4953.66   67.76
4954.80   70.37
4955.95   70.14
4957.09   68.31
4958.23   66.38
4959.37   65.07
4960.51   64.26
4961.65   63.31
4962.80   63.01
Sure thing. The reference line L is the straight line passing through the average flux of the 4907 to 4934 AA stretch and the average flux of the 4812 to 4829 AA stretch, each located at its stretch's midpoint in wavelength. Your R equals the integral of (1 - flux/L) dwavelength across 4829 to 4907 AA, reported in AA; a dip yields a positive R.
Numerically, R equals 6.2 AA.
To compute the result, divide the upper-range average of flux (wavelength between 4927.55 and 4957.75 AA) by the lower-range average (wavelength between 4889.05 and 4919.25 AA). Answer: 1.13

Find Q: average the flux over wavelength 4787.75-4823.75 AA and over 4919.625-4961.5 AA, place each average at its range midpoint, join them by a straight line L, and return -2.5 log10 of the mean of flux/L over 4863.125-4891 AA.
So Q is 0.13 mag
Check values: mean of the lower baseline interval 66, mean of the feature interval 60.6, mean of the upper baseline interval 70.6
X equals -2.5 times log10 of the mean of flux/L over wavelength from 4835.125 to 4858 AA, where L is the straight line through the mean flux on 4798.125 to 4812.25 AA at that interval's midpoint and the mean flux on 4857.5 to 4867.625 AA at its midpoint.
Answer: -0.08 mag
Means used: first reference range 66.3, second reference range 59.9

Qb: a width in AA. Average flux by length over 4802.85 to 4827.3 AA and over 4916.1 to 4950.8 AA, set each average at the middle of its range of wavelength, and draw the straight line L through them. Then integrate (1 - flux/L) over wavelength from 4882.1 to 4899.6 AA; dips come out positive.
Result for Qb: 2.8 AA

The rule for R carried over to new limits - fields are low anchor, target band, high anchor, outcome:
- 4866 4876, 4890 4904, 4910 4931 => 1.35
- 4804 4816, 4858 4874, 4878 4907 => 0.47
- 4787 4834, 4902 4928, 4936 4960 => 0.20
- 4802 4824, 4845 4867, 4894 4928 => 1.03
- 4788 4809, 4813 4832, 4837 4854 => 0.10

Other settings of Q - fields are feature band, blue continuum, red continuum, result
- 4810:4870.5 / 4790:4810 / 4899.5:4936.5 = 0.04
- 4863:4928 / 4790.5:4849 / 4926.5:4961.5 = 0.09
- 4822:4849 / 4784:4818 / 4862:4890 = -0.06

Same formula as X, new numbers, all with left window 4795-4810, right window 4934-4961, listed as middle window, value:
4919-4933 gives -0.054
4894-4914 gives 0.052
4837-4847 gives 0.007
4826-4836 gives 0.037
